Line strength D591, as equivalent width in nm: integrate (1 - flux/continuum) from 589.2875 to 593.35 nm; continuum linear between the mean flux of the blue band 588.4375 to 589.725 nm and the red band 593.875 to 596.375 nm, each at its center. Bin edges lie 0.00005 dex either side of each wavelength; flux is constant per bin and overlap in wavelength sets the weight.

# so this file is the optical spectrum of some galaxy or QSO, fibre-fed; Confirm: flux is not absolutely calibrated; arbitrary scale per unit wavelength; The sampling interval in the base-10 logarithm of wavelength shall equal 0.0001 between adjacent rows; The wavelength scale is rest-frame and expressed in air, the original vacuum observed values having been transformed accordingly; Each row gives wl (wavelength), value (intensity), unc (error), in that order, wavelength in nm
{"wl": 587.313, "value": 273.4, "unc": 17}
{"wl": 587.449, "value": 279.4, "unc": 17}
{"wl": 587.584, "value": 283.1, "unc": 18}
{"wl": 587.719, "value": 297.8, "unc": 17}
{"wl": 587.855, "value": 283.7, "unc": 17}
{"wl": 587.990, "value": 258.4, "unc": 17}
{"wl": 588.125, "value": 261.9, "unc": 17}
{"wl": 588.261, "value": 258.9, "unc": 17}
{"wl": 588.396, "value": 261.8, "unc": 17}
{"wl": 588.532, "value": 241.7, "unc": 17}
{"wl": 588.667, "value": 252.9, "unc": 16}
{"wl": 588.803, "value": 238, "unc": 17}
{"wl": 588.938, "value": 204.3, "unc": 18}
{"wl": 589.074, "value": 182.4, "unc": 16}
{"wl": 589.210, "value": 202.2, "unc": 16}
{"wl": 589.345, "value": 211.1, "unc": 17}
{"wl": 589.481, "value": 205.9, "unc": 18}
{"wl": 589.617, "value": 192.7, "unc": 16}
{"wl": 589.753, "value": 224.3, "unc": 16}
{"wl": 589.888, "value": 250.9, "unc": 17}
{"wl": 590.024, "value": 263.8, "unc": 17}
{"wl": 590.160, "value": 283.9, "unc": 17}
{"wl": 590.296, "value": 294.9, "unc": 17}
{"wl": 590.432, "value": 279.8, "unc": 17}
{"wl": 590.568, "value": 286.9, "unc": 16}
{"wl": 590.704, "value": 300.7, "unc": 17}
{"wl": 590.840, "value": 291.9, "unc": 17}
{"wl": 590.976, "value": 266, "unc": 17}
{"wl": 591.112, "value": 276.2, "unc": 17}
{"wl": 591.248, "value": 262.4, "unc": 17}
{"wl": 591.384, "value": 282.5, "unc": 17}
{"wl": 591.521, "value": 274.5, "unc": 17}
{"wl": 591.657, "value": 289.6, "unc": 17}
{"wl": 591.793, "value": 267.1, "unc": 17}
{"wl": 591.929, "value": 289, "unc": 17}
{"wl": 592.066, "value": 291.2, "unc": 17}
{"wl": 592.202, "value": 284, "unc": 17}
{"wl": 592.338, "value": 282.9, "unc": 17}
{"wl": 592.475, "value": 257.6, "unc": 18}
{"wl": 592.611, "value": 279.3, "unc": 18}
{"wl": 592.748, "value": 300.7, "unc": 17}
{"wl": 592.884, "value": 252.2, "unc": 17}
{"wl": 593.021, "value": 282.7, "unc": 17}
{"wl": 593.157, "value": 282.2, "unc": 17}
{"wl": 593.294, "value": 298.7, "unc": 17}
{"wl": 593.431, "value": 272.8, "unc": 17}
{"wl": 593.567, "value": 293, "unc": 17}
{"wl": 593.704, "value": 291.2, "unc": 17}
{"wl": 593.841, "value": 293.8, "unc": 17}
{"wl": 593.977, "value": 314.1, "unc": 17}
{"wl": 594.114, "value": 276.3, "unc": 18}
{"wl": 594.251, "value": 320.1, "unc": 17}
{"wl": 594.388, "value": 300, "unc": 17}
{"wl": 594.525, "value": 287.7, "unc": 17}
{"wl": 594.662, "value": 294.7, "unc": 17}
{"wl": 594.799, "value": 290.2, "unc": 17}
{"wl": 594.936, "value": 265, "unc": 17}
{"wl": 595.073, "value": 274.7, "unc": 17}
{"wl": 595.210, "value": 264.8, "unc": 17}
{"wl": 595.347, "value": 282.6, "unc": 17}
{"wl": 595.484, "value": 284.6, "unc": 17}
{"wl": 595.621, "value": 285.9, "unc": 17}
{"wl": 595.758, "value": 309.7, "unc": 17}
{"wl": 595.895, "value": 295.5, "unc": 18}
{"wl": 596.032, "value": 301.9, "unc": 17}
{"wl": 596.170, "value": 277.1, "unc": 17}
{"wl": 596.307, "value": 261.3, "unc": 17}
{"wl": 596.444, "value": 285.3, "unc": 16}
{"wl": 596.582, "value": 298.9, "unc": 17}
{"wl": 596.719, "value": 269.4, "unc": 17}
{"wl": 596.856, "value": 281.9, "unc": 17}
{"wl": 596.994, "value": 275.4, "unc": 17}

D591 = -0.46 nm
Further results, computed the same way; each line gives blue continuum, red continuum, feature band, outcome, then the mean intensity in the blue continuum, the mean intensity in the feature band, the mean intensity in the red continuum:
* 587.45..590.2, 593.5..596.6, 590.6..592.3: -0.12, 243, 281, 289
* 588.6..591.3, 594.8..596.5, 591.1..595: -0.26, 249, 285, 283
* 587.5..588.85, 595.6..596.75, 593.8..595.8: -0.04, 264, 289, 288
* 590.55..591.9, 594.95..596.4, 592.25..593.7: 0.00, 280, 281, 283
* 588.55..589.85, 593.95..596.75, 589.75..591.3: -0.30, 215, 276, 287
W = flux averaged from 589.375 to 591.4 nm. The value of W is 263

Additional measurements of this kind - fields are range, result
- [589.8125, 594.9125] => 284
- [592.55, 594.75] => 290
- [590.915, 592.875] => 278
